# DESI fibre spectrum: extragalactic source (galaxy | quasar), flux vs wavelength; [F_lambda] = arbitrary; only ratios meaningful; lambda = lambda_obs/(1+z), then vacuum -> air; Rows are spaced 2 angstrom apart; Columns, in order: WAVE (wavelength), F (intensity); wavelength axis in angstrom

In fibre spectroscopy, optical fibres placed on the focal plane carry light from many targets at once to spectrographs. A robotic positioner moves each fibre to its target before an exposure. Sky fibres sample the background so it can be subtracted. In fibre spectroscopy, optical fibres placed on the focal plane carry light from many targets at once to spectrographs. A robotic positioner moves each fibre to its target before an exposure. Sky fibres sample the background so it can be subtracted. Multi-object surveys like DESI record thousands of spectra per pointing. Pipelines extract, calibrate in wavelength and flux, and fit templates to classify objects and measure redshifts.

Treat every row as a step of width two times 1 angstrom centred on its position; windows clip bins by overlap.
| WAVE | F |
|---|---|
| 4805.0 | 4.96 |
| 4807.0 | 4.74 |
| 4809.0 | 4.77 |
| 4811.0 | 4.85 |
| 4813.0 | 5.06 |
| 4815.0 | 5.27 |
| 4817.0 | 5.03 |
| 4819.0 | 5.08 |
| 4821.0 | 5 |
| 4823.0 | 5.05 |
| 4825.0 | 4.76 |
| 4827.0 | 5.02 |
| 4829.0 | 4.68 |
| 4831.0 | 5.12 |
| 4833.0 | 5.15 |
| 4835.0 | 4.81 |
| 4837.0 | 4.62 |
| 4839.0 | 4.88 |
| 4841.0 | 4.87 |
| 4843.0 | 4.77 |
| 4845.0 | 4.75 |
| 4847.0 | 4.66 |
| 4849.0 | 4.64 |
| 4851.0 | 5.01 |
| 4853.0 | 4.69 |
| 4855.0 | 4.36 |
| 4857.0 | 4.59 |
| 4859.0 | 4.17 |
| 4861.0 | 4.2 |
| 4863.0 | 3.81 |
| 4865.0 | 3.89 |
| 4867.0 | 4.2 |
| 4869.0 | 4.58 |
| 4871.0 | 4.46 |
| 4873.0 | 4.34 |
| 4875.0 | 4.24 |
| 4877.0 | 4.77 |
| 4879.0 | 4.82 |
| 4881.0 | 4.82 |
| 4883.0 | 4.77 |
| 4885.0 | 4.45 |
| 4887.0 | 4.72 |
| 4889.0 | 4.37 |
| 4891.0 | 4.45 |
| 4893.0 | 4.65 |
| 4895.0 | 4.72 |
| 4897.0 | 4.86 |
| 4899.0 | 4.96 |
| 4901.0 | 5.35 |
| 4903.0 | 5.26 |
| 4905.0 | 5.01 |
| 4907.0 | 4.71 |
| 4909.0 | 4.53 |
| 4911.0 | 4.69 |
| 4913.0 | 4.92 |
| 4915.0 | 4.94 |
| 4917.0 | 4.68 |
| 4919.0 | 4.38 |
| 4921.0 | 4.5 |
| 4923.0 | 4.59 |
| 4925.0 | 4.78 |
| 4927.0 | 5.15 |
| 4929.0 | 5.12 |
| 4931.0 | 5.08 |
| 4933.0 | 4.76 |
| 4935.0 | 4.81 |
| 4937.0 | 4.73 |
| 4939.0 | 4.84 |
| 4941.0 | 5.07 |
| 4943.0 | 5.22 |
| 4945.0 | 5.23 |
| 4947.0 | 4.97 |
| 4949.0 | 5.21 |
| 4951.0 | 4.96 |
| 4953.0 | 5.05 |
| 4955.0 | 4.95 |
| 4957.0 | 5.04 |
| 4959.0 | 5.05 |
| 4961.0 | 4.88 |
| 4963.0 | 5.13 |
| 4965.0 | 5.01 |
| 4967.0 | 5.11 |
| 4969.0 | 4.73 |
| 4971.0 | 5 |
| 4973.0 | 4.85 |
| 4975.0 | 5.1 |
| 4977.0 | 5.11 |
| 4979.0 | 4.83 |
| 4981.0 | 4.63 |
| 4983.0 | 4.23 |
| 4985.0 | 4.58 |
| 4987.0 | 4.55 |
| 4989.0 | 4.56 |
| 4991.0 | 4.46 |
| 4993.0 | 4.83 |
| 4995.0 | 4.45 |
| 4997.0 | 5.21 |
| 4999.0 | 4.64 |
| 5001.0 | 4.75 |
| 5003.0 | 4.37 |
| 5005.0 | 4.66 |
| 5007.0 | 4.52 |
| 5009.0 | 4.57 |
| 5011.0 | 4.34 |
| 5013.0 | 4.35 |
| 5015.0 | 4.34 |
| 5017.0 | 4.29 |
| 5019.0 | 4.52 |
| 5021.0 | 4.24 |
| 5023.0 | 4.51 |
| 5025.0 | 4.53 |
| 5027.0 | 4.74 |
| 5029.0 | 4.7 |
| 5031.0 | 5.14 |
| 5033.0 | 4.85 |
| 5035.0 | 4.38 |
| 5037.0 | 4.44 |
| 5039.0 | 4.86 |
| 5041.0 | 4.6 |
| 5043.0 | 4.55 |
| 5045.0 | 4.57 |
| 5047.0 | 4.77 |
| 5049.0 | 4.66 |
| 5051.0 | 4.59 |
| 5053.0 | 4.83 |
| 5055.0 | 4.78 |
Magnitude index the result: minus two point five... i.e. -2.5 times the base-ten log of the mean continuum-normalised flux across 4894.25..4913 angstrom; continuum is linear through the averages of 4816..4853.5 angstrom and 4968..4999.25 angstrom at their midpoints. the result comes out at -0.02 mag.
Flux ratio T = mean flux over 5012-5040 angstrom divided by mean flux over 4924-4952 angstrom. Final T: 0.91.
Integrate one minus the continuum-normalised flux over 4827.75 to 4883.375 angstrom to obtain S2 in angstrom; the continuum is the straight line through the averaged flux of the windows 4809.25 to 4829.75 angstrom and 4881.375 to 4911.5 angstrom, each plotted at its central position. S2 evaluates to 3.2 angstrom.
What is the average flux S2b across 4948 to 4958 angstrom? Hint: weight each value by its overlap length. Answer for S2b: 5.04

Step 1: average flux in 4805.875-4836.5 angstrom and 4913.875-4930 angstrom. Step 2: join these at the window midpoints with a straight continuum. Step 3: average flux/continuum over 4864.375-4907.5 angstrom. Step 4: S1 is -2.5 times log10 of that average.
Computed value 0.04 mag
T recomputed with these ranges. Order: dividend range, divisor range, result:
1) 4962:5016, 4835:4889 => 1.03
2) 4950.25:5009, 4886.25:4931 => 1.00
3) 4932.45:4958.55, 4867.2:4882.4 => 1.09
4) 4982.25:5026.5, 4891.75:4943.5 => 0.93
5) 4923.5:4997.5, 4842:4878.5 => 1.10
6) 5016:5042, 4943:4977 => 0.92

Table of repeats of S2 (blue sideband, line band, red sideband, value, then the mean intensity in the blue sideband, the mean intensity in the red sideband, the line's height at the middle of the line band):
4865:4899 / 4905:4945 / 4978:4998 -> -2.1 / 4.57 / 4.63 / 4.59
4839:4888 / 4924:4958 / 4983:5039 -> -3.3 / 4.53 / 4.57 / 4.55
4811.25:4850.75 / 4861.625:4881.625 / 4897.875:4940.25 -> 2.0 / 4.91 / 4.85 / 4.88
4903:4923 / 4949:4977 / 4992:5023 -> -2.3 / 4.73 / 4.54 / 4.63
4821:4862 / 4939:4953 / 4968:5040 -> -1.2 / 4.75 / 4.64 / 4.67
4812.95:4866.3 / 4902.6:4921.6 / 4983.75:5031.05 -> -0.4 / 4.73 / 4.56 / 4.66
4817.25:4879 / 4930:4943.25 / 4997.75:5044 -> -0.9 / 4.65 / 4.56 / 4.6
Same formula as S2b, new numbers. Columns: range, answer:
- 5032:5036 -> 4.62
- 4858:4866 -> 4.02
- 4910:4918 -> 4.81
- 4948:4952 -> 5.08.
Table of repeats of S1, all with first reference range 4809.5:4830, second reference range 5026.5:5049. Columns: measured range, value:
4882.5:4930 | 0.020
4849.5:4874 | 0.130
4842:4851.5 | 0.042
